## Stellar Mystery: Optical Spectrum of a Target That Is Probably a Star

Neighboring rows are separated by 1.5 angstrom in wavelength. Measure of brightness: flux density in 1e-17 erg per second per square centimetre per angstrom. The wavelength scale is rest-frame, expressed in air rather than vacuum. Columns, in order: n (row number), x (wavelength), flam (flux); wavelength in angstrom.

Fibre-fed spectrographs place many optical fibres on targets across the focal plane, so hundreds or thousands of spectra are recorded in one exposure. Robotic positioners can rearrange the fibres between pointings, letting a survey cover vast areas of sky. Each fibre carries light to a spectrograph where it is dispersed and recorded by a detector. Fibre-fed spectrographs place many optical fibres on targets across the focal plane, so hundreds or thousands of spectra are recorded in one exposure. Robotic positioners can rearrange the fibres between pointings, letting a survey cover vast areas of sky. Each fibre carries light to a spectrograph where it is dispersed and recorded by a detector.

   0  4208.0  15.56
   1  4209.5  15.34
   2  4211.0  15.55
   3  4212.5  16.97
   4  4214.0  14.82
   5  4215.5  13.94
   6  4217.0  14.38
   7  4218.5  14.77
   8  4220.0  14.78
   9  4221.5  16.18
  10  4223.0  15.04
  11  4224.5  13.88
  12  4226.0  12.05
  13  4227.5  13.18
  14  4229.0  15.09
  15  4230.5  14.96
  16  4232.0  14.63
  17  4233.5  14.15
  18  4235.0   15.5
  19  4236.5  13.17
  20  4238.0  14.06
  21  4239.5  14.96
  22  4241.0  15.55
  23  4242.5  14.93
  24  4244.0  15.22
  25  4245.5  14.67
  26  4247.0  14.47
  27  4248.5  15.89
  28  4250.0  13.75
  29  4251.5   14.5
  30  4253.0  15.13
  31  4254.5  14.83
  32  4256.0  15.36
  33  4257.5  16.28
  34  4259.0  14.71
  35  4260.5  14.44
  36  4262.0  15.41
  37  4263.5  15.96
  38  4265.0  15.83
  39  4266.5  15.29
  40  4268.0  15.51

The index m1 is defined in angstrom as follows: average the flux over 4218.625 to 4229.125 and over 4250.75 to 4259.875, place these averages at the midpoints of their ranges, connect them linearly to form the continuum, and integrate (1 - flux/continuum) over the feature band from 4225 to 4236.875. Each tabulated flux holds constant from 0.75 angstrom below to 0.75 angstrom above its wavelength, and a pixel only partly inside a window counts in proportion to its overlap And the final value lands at 0.3 angstrom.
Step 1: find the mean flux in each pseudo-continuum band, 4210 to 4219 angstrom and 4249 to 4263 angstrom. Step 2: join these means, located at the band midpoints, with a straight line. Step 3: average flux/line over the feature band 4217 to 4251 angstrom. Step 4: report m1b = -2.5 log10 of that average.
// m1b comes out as 0.03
